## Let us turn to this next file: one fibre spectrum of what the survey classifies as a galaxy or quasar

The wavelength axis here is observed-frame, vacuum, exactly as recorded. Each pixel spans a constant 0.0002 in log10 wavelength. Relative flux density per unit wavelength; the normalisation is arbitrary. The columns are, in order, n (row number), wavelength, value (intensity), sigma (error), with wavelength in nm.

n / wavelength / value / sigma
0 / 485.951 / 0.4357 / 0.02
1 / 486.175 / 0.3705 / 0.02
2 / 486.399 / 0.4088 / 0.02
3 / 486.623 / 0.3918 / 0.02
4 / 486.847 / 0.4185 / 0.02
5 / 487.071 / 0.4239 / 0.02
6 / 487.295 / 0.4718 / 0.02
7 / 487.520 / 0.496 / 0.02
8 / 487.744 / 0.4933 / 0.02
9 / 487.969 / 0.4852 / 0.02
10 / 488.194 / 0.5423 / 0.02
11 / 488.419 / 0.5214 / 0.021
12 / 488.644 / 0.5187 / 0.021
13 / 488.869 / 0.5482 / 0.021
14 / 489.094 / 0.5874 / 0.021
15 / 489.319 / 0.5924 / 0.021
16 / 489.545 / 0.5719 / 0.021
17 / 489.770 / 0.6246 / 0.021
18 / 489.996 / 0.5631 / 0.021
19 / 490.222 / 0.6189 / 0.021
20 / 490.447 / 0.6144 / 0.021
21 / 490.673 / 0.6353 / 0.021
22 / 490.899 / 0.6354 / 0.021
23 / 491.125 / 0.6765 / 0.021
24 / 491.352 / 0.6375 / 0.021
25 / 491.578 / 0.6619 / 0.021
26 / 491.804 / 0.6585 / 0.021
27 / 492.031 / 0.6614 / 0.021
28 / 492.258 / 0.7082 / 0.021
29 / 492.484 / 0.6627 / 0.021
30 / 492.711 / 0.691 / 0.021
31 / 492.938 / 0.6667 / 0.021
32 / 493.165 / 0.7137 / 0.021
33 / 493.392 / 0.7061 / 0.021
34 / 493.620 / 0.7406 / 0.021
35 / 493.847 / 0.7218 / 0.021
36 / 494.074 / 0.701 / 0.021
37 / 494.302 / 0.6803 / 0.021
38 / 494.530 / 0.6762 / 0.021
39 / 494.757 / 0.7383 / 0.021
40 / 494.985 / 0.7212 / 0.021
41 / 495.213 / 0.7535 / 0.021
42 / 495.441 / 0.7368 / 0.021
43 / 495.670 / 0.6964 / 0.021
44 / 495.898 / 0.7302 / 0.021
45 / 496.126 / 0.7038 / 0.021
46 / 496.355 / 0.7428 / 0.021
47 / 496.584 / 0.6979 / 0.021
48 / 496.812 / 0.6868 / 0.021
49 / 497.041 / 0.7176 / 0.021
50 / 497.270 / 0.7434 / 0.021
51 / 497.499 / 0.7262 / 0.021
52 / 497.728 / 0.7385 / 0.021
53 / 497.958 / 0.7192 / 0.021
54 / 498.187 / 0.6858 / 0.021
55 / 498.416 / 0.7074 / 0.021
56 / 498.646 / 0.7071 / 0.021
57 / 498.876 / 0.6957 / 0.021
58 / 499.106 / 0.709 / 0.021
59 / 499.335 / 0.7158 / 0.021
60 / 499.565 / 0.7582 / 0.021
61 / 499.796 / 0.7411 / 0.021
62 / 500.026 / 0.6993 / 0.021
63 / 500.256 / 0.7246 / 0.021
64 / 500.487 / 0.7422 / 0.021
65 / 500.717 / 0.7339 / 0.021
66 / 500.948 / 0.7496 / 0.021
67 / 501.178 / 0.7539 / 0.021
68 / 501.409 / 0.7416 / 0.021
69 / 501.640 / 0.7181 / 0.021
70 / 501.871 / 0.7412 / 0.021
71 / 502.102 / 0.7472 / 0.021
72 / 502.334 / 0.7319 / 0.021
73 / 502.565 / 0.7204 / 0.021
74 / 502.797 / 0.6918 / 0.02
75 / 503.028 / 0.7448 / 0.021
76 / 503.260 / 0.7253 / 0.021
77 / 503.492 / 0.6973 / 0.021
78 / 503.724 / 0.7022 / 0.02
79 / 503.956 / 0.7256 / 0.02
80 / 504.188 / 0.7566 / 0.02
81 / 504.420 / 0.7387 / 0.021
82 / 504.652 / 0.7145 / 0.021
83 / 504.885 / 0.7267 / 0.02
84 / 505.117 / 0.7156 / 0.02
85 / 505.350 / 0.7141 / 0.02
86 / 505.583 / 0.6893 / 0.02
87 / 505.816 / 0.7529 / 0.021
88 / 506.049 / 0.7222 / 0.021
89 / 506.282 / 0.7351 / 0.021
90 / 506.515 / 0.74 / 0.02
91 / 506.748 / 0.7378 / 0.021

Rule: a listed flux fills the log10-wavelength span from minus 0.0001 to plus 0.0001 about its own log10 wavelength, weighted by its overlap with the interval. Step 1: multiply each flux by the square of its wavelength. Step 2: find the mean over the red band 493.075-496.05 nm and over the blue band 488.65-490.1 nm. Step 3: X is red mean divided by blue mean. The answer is 1.27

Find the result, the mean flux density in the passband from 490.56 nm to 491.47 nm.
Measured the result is 0.646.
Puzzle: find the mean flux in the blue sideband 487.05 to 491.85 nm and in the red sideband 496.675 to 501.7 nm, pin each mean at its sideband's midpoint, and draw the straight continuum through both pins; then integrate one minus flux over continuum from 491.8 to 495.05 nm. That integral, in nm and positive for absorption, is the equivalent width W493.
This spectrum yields -0.321 nm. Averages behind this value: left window 0.574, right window 0.723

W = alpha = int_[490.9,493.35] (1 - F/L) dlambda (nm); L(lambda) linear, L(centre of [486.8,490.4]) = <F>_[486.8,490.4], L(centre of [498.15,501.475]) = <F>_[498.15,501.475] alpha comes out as -0.33 nm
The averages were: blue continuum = 0.534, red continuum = 0.725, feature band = 0.673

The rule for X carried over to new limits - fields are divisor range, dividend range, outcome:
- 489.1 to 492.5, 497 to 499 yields 1.16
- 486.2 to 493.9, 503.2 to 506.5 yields 1.30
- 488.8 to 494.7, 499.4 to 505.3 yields 1.16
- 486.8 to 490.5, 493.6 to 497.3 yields 1.37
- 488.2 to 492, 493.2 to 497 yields 1.21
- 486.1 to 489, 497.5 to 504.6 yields 1.63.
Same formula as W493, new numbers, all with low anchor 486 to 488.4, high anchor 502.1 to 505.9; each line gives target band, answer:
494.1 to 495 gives -0.207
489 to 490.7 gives -0.358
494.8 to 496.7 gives -0.431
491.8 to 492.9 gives -0.292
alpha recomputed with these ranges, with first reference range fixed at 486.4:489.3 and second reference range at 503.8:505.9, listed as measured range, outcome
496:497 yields -0.16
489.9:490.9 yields -0.16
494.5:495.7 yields -0.27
